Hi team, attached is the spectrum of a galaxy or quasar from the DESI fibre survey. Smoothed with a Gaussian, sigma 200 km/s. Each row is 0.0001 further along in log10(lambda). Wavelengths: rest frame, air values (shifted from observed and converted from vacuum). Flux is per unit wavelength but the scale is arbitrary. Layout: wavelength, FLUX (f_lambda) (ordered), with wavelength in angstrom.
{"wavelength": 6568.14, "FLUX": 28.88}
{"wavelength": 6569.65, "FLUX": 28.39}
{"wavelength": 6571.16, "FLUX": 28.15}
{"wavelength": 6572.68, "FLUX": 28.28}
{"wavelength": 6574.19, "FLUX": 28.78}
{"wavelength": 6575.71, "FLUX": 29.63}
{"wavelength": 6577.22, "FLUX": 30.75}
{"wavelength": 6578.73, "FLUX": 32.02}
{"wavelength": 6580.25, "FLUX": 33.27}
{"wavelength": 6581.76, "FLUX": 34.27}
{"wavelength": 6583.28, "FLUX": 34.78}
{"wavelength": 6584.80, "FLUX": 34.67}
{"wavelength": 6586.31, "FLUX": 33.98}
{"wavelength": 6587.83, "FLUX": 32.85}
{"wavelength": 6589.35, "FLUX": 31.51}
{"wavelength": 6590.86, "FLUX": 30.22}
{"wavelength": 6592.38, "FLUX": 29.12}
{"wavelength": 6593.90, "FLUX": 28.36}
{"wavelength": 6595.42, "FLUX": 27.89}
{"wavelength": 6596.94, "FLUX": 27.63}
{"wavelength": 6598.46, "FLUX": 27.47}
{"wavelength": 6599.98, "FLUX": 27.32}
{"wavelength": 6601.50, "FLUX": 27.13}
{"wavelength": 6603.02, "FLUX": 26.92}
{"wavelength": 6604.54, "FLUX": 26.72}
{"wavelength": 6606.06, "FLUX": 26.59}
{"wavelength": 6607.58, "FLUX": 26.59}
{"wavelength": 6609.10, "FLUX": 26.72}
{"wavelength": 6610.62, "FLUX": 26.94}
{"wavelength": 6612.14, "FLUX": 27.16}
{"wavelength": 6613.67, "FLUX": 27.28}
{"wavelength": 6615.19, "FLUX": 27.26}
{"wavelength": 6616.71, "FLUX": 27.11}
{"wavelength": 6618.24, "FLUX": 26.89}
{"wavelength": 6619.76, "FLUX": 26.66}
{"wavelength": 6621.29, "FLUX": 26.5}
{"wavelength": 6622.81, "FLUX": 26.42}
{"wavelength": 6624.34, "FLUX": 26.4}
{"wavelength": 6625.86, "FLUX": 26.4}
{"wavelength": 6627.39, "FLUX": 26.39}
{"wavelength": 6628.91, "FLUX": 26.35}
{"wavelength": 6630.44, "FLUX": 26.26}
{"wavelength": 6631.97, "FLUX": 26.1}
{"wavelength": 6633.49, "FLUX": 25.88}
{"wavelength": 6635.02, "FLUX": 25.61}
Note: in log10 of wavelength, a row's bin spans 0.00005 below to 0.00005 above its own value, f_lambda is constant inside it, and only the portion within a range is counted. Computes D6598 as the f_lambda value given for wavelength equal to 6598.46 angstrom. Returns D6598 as 27.47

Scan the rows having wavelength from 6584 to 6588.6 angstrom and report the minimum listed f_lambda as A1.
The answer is 32.85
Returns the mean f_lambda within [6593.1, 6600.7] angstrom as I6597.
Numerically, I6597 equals 27.7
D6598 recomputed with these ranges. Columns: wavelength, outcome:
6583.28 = 34.78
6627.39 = 26.39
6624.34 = 26.4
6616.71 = 27.11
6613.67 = 27.28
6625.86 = 26.4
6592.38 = 29.12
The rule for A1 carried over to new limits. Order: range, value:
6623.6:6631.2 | 26.26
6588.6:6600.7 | 27.32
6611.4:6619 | 26.89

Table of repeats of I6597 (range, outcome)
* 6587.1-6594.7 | 30.4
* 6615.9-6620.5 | 26.9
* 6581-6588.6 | 34.1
